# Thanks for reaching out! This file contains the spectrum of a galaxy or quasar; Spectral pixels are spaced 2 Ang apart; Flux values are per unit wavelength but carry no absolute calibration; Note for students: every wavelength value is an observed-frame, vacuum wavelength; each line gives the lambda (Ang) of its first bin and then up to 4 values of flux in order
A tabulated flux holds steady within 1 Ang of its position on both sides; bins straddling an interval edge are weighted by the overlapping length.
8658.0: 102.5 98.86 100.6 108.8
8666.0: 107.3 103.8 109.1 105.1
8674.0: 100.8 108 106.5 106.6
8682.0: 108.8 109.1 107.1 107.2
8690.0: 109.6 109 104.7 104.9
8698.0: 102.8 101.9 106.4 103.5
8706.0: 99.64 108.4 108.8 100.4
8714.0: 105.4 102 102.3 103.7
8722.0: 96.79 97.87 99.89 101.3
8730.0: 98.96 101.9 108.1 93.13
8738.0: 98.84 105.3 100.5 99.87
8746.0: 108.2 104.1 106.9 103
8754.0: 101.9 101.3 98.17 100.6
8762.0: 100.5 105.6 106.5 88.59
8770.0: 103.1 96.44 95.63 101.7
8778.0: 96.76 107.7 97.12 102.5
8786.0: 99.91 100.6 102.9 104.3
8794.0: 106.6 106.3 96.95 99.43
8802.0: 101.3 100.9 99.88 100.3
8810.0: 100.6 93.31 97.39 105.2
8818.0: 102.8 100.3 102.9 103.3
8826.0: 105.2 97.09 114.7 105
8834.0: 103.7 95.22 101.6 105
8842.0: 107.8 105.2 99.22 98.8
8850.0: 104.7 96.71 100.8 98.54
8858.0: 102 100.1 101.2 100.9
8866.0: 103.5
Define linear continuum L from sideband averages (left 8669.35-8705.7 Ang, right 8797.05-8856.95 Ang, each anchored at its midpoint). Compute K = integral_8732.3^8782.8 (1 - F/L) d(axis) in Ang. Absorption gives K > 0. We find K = 1.2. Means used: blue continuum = 106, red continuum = 101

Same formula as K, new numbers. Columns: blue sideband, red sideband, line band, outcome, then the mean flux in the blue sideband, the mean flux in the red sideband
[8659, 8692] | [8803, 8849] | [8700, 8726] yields 0.6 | 106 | 102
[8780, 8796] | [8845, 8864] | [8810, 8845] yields -0.5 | 103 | 100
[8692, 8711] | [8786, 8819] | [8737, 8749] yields 0.1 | 105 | 101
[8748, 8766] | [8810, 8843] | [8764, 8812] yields 0.9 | 103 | 102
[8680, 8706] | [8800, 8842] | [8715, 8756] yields 1.1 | 106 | 102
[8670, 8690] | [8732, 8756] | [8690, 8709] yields 0.1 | 107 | 103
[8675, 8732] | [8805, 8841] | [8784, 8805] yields 0.1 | 104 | 102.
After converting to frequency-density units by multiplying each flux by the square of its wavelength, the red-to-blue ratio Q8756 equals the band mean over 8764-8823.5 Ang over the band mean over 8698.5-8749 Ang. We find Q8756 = 1.00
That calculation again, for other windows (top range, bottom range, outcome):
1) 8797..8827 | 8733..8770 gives 1.00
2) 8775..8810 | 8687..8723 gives 0.99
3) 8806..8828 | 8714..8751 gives 1.01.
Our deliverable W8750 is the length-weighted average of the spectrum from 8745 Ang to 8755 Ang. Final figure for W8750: 105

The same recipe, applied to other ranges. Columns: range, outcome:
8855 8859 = 100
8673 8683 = 106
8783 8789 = 101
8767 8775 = 95.9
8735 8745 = 99.5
